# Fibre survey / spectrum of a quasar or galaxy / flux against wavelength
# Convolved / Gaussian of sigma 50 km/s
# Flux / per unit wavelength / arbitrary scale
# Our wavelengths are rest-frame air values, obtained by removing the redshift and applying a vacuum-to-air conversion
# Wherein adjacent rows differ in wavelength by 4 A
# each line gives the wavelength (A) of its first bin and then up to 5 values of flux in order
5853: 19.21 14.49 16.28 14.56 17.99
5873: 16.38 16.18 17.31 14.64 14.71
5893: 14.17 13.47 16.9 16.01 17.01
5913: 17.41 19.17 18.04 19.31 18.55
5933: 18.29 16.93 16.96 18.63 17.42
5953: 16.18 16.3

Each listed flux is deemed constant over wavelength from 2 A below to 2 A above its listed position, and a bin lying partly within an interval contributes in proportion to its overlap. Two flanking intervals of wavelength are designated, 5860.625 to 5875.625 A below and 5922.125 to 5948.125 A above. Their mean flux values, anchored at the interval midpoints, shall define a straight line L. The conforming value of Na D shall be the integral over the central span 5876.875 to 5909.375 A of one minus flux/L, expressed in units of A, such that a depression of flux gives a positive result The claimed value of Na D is 2.8 A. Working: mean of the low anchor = 16.3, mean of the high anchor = 18.1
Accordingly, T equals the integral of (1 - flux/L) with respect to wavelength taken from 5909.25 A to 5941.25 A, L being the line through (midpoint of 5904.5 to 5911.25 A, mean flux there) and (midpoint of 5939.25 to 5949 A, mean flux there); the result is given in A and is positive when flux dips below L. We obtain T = -1.71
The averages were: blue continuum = 16.7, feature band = 18.1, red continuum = 17.7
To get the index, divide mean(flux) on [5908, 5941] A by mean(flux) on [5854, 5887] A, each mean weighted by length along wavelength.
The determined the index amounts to 1.12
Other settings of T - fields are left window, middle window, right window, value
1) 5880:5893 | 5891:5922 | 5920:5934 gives 0.83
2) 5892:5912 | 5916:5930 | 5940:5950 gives -1.73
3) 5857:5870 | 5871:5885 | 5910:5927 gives 0.17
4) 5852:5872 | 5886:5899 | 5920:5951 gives 2.20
